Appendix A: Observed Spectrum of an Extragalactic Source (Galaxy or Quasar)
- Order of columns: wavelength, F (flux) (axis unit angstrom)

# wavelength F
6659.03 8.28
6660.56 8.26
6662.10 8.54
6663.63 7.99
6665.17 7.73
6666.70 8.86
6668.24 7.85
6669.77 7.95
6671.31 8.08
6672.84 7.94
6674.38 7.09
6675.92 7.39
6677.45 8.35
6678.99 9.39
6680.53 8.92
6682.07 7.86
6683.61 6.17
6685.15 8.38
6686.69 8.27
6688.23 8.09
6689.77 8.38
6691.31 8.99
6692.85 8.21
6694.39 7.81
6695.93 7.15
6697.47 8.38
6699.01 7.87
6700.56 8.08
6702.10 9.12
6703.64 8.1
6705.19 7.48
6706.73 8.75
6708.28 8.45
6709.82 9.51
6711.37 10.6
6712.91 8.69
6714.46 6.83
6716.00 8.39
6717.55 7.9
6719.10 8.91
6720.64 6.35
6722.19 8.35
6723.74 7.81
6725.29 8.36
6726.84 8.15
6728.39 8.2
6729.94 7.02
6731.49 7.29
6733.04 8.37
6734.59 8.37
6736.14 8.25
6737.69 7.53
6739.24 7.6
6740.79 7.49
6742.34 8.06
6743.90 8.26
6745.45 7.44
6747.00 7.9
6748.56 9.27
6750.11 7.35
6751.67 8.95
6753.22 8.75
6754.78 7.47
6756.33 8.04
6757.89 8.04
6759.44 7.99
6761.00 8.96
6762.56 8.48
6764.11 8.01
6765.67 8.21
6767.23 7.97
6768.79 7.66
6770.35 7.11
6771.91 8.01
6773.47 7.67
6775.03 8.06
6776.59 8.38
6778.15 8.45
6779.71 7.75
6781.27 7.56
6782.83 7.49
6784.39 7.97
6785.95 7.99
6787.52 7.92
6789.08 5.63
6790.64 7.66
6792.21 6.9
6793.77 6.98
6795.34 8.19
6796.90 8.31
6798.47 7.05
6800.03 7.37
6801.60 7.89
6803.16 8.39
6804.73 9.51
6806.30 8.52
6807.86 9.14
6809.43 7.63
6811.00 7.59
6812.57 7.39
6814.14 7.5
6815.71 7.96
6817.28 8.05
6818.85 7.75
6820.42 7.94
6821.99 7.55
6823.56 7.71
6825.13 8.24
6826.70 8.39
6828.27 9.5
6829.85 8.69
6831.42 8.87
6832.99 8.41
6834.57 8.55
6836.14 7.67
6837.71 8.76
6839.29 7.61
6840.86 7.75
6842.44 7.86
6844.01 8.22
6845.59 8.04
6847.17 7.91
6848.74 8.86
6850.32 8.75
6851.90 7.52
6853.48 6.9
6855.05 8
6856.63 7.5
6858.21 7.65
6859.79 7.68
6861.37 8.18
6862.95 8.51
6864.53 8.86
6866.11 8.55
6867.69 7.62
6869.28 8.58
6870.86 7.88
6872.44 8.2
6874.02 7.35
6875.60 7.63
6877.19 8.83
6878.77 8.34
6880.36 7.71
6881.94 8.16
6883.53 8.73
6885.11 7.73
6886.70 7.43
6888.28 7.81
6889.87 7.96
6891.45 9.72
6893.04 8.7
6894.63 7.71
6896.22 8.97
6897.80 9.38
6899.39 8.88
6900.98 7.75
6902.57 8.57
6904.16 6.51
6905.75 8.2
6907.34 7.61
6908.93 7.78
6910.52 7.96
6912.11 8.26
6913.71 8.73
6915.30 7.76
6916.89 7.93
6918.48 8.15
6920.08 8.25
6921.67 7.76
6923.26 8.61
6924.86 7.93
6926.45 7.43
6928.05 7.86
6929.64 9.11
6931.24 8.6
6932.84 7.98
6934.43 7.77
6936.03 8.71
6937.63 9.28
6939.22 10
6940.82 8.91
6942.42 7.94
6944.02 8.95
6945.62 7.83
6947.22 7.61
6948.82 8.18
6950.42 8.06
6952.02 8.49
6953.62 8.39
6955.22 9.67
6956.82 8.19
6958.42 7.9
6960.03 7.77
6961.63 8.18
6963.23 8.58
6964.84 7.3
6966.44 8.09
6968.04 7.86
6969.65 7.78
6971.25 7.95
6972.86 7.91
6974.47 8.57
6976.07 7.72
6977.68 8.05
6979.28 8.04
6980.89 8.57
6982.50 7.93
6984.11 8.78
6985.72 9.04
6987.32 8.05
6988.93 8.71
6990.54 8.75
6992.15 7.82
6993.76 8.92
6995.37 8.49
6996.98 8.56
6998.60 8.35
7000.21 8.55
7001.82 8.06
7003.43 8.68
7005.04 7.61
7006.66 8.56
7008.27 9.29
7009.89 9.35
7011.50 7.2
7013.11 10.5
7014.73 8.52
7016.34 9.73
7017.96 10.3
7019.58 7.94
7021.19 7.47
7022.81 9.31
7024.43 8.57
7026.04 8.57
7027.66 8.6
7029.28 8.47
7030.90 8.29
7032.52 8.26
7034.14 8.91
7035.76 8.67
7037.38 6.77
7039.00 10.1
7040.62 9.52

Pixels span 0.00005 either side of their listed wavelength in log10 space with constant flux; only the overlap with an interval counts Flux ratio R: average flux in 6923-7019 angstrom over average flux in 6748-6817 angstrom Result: 1.06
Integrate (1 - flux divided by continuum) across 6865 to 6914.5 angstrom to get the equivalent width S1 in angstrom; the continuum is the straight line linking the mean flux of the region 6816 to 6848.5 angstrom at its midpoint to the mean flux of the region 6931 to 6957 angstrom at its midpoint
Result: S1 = 1.05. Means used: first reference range 8.18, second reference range 8.51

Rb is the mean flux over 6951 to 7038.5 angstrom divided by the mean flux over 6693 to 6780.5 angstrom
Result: 1.04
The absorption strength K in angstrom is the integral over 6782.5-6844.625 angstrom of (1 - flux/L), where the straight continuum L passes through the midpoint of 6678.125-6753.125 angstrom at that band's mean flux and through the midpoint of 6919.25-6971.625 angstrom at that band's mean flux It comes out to 1.8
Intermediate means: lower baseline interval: 8.15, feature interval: 7.97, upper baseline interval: 8.27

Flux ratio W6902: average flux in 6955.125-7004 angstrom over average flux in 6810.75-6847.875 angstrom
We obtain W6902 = 1.02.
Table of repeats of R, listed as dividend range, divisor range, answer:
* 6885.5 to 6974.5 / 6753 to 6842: 1.03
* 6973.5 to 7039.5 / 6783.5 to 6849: 1.07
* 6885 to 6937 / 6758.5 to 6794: 1.05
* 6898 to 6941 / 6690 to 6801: 1.03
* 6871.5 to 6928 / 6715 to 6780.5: 1.01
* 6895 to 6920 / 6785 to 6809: 1.04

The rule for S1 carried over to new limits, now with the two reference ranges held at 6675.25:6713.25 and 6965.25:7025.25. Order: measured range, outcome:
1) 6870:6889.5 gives 1.0 angstrom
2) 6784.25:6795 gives 1.4 angstrom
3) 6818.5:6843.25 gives 0.5 angstrom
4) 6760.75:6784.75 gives 1.2 angstrom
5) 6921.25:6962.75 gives 0.4 angstrom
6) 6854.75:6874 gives 0.8 angstrom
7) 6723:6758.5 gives 1.5 angstrom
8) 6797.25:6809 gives 0.2 angstrom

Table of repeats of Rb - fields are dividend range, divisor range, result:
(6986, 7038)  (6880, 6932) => 1.05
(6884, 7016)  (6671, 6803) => 1.04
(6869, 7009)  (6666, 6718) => 1.01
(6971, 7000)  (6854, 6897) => 1.03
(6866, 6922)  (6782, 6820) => 1.05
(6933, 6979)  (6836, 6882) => 1.03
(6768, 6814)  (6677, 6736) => 0.95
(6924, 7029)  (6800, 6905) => 1.03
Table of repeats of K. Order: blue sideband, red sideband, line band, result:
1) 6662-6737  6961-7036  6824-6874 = 0.8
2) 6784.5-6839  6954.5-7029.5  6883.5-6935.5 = 0.4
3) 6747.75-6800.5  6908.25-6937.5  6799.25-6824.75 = -0.2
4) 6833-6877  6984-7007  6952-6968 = 0.2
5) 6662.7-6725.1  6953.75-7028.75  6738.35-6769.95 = 0.5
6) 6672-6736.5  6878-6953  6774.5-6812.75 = 1.6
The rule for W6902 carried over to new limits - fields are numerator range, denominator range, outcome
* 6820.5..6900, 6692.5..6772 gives 1.01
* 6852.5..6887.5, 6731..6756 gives 1.00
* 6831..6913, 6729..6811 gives 1.02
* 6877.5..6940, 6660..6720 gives 1.00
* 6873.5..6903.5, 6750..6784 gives 1.03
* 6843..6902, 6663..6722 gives 1.00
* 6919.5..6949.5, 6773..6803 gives 1.09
